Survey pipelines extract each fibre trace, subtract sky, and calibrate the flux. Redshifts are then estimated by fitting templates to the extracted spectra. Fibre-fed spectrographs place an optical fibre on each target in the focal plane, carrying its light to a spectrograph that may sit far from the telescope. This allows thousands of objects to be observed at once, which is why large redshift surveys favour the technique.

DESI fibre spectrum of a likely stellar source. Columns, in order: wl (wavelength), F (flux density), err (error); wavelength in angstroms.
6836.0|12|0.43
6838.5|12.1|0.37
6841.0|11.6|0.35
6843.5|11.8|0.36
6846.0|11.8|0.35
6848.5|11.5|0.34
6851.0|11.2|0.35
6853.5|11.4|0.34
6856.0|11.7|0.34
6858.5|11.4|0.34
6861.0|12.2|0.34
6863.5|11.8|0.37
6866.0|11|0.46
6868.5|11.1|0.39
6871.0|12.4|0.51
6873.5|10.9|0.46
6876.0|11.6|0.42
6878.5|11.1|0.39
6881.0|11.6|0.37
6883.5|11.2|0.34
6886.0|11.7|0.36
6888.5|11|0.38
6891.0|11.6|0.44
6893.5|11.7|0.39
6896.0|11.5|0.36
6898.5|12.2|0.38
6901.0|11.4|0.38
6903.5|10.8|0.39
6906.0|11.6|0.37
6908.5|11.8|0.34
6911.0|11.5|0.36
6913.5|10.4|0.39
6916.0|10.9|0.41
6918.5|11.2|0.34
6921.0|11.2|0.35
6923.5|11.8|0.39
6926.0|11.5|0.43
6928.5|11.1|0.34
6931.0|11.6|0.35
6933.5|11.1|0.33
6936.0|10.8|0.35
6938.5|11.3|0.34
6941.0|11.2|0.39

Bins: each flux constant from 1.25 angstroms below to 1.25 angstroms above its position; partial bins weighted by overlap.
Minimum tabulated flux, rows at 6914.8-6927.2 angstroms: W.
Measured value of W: 10.9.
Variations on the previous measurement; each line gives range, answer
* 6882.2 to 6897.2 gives 11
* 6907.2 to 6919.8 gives 10.4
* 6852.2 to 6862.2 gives 11.4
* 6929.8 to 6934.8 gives 11.1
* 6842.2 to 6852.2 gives 11.2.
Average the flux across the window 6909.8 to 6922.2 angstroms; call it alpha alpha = 11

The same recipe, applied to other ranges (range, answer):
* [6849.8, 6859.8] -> 11.4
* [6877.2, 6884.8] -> 11.3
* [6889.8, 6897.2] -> 11.6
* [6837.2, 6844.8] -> 11.8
